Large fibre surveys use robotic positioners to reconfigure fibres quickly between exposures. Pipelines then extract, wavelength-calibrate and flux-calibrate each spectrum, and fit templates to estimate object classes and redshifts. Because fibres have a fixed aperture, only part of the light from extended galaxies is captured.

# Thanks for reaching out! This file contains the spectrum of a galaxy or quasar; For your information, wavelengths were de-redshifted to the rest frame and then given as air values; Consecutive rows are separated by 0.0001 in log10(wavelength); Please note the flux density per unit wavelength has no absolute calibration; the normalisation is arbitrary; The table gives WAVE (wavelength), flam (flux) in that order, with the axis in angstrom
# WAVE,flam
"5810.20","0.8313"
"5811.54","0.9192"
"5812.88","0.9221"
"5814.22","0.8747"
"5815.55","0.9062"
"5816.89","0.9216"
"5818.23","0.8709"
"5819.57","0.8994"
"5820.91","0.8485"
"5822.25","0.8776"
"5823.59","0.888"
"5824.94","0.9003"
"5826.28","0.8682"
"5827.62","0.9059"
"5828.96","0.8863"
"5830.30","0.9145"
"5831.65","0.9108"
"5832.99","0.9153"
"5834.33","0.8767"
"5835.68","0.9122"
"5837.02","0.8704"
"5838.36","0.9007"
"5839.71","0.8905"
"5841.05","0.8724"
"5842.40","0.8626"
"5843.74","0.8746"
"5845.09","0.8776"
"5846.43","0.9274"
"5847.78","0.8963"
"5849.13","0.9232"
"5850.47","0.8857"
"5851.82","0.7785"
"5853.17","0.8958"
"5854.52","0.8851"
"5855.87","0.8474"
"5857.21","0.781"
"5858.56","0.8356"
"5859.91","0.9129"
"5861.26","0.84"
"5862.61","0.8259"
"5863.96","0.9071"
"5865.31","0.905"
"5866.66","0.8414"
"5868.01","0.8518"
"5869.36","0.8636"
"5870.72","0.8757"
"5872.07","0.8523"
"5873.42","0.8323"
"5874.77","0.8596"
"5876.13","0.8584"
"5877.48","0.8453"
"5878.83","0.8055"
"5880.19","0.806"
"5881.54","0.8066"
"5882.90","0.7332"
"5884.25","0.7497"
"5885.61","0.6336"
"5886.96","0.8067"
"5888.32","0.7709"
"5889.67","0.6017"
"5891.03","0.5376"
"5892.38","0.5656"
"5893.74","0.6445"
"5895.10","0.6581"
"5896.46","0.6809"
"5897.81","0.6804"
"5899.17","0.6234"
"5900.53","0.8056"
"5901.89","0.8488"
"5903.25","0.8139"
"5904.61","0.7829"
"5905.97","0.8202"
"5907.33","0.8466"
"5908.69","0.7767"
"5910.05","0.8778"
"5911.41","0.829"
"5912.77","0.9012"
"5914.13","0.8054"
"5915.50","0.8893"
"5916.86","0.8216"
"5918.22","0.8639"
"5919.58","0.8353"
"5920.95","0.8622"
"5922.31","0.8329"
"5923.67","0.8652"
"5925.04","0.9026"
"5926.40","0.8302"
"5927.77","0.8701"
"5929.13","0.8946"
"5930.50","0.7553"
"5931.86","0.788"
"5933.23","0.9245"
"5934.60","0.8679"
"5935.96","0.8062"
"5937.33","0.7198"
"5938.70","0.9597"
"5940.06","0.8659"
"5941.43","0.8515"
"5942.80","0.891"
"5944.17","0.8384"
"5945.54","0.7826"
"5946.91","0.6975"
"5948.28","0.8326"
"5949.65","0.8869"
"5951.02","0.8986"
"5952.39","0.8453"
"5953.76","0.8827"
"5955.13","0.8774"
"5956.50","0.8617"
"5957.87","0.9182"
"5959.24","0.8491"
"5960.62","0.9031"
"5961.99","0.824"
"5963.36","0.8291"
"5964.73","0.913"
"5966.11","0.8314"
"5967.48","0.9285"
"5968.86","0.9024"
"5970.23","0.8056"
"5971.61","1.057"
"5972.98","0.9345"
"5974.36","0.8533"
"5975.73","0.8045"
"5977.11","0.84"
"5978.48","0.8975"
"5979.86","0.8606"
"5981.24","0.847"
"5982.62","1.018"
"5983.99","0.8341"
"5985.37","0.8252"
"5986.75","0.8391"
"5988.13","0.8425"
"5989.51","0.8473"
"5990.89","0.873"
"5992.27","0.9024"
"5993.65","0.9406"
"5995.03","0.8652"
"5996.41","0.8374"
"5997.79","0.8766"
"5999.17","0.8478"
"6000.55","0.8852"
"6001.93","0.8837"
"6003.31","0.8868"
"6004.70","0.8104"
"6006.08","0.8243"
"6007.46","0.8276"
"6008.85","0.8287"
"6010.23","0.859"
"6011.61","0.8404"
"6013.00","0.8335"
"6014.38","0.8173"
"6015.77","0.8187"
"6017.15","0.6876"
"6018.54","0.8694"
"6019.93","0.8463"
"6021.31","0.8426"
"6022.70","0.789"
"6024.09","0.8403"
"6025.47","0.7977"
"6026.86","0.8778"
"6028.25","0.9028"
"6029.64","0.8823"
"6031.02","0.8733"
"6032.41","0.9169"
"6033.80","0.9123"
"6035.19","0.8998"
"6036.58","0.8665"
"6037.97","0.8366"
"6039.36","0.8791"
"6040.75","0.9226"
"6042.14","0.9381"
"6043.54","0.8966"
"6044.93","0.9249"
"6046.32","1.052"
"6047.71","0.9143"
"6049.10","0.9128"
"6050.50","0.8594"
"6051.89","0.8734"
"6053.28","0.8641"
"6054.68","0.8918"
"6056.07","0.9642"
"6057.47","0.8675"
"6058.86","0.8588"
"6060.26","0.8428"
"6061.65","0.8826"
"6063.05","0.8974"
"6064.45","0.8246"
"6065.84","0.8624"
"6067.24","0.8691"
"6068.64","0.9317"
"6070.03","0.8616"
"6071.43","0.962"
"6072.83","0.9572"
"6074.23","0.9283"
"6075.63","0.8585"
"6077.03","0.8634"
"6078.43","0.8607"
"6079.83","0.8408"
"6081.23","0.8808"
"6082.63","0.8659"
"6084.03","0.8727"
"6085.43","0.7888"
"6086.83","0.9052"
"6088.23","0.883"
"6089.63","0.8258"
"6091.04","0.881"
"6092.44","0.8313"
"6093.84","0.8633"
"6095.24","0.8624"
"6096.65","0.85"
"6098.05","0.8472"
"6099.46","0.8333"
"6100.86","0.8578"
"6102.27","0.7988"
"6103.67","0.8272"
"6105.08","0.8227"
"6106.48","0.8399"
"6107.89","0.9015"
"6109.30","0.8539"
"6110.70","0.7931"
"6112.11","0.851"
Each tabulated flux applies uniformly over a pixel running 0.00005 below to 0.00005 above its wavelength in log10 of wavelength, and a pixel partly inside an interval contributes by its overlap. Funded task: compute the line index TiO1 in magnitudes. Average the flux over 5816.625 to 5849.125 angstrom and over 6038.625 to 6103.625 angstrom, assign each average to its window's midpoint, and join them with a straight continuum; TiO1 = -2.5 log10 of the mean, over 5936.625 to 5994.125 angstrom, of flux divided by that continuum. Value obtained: 0.02 mag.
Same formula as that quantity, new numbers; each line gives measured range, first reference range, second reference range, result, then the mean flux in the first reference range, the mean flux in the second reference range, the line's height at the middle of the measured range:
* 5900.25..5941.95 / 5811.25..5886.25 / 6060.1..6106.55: 0.03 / 0.864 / 0.865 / 0.865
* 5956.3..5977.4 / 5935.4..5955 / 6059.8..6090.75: -0.04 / 0.841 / 0.876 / 0.847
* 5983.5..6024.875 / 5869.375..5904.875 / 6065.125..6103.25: -0.03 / 0.751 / 0.868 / 0.82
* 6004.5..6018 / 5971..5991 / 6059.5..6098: 0.08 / 0.878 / 0.872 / 0.876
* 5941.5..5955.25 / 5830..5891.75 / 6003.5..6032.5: -0.01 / 0.84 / 0.837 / 0.838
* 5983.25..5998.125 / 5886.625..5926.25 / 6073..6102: -0.06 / 0.778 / 0.861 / 0.817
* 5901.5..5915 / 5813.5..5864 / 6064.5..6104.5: 0.06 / 0.88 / 0.866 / 0.876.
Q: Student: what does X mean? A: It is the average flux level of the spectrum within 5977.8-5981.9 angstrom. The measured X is 0.867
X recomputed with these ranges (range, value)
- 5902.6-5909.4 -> 0.808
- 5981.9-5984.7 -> 0.926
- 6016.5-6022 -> 0.812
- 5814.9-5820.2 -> 0.899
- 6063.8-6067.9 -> 0.853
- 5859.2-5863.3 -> 0.859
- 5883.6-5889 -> 0.74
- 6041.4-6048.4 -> 0.945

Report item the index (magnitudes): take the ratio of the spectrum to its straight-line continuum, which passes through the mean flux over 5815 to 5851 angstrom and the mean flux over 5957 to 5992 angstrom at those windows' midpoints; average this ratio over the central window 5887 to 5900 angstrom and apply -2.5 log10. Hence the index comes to 0.33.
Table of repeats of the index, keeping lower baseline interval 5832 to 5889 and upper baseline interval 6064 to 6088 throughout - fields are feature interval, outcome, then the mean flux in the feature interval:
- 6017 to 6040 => 0.02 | 0.858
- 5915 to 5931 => 0.01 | 0.853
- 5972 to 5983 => -0.02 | 0.883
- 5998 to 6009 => 0.02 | 0.851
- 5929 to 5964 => 0.02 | 0.847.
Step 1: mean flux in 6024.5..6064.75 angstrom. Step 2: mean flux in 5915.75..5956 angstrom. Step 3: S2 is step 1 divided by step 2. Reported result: 1.05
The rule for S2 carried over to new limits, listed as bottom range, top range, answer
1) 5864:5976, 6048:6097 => 1.06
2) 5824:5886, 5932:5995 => 1.01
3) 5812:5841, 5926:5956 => 0.95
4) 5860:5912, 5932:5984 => 1.11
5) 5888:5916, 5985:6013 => 1.14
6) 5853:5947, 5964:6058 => 1.08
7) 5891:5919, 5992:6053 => 1.13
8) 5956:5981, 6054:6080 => 1.01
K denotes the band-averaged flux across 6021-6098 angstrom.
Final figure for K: 0.88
